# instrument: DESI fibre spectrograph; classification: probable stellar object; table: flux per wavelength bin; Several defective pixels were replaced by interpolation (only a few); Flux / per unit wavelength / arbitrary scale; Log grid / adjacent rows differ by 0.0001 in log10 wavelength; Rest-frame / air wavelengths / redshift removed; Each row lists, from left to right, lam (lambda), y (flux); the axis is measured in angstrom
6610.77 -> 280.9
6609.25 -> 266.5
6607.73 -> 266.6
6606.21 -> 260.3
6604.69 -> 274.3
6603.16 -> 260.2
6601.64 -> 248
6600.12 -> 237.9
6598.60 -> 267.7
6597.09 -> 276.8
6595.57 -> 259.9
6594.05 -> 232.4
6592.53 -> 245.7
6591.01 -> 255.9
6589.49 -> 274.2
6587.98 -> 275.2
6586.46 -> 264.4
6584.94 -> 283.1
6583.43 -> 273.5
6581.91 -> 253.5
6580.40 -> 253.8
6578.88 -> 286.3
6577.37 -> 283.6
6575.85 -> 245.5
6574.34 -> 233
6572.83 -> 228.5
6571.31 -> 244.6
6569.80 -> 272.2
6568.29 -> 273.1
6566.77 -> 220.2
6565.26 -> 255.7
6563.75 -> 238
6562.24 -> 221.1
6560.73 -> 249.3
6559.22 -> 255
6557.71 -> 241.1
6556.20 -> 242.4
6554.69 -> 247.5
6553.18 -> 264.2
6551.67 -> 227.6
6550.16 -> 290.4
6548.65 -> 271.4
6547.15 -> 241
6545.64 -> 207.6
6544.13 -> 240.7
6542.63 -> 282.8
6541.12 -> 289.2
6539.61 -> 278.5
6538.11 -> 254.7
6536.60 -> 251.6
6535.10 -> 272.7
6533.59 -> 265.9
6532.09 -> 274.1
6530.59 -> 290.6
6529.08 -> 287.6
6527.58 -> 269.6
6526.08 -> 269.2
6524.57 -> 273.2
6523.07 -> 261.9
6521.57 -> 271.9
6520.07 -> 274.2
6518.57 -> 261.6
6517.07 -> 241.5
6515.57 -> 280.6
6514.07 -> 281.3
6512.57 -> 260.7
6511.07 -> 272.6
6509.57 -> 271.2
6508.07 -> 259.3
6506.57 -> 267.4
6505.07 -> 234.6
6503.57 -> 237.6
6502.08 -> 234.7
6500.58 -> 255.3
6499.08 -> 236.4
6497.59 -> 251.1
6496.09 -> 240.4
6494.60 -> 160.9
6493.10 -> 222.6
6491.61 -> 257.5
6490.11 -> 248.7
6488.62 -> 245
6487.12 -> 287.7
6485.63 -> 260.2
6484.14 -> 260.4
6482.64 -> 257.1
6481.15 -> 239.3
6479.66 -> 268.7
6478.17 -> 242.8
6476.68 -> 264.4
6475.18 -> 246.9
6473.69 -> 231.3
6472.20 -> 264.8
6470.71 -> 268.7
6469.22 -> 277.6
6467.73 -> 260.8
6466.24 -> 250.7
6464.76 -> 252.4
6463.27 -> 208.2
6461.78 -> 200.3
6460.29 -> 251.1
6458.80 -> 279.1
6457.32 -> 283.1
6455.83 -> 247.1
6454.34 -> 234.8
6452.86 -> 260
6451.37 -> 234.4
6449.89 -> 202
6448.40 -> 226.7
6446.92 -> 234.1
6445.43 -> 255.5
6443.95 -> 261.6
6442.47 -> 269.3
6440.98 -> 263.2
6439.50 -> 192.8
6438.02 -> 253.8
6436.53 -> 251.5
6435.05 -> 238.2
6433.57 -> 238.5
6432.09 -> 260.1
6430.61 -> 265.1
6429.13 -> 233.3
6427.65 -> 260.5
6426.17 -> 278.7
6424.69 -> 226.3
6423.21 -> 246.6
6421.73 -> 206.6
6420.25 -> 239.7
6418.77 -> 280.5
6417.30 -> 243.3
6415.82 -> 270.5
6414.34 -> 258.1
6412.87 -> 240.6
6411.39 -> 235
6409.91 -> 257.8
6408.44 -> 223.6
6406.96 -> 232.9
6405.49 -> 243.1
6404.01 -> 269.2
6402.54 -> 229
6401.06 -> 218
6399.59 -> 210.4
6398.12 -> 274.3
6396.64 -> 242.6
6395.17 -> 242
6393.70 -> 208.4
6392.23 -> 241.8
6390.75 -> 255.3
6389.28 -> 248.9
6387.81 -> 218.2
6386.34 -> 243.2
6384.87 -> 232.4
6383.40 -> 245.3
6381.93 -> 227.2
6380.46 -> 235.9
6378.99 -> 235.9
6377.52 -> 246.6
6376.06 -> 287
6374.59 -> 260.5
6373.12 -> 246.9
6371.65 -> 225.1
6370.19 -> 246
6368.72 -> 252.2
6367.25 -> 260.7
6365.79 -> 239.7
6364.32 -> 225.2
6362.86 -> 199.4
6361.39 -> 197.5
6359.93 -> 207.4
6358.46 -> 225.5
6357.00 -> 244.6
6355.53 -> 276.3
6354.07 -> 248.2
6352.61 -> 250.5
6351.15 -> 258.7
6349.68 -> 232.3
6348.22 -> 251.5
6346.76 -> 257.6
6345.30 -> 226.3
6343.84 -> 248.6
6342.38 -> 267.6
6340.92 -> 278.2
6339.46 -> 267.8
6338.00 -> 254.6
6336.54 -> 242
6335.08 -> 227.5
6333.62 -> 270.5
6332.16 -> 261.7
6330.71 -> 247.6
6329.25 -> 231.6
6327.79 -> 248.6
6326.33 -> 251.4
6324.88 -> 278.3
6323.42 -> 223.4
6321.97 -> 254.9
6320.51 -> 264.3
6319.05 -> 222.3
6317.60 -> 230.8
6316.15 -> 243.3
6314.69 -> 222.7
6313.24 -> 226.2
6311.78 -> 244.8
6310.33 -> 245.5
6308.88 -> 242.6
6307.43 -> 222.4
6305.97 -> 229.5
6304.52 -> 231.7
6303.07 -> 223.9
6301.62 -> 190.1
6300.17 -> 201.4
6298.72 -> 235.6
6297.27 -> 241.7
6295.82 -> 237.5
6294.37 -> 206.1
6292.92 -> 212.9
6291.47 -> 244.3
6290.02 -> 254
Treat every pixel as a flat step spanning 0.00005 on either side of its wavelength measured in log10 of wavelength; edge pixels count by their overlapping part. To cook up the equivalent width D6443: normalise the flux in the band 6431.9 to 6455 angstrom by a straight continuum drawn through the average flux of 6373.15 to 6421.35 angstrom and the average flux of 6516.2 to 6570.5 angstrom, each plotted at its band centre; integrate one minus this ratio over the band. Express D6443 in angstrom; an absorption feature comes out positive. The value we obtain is 0.6 angstrom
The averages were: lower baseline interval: 243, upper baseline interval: 259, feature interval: 242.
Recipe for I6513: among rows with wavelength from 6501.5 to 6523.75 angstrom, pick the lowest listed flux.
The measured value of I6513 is 234.6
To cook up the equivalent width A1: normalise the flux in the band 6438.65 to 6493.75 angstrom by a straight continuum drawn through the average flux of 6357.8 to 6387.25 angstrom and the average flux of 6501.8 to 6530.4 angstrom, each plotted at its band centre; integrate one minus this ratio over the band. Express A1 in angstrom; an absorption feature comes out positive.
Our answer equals 1.3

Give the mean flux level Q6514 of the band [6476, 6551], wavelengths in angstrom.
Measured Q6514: 258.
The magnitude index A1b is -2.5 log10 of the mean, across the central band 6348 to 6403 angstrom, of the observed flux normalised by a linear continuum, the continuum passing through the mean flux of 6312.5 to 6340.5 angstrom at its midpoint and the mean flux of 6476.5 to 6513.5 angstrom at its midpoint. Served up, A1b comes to 0.04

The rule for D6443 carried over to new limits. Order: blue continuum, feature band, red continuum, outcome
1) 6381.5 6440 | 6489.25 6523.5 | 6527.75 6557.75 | 0.7 angstrom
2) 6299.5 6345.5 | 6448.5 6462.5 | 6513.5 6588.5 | 0.5 angstrom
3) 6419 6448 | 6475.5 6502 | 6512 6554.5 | 1.1 angstrom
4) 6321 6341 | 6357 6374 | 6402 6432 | 1.3 angstrom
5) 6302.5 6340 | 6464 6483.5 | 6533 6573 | -0.5 angstrom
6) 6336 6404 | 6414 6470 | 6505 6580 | 0.5 angstrom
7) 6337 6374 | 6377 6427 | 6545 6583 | 0.7 angstrom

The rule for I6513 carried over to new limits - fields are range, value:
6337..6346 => 226.3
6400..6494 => 192.8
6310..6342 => 222.3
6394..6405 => 210.4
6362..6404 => 199.4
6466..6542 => 160.9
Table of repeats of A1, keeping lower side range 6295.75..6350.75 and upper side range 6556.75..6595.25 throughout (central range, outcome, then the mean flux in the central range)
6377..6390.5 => 0.4 angstrom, 238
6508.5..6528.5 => -1.3 angstrom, 268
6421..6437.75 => 0.1 angstrom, 246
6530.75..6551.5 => -0.8 angstrom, 263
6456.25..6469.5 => -0.1 angstrom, 251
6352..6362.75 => 0.4 angstrom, 233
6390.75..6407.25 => 0.5 angstrom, 238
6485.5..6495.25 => 0.4 angstrom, 240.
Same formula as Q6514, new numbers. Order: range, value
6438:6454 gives 241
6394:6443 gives 245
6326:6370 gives 245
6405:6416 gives 244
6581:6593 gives 266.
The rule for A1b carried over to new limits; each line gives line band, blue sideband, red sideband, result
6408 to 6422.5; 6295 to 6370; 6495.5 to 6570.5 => 0.01 mag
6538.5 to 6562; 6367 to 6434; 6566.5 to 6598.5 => 0.01 mag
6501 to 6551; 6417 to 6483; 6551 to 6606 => -0.05 mag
